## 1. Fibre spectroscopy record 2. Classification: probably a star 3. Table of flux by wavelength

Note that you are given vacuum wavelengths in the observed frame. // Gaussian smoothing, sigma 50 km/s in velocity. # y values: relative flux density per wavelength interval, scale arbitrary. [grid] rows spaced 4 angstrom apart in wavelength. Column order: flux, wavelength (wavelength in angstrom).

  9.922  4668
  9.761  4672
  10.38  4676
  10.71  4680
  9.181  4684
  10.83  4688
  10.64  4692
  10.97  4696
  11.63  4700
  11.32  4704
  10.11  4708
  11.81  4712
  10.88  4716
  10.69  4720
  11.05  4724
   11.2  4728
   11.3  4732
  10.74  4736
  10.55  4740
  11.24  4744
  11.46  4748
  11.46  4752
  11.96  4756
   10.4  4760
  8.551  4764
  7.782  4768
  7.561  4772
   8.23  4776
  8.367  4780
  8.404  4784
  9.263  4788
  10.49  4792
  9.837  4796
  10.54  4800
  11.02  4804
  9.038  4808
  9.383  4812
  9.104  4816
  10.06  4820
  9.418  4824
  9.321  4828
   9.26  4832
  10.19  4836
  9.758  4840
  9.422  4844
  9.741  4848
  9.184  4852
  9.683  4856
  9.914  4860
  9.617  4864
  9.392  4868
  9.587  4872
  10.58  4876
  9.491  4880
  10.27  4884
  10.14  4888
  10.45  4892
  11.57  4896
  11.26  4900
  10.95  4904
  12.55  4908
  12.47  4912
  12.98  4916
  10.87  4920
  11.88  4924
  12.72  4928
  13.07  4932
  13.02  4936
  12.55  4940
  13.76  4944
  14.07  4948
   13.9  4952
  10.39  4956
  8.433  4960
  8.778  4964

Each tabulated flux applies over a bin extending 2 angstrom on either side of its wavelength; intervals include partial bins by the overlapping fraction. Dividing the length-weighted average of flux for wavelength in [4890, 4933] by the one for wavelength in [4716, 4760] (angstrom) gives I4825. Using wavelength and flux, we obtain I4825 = 1.1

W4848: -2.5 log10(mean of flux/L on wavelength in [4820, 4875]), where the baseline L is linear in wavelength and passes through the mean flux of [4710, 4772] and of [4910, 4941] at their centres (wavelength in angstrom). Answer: 0.21 mag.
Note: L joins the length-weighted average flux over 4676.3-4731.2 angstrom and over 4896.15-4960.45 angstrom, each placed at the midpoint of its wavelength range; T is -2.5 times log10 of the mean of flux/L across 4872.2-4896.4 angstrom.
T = 0.17 mag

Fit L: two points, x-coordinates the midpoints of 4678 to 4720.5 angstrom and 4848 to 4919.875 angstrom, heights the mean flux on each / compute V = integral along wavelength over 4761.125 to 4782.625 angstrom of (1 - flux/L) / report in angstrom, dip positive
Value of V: 5.0 angstrom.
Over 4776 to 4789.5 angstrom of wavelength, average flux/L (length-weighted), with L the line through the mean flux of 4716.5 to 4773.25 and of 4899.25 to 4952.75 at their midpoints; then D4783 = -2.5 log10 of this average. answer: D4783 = 0.260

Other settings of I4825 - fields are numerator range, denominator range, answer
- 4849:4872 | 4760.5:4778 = 1.16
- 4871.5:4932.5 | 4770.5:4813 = 1.21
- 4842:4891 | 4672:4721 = 0.91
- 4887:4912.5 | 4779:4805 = 1.17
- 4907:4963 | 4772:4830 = 1.31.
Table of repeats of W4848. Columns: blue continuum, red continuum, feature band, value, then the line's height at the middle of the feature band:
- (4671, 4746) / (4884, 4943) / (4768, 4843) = 0.206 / 11.3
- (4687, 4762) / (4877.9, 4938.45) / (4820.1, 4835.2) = 0.195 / 11.4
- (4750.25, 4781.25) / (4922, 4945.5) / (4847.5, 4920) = 0.118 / 11.8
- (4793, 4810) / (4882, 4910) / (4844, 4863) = 0.109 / 10.6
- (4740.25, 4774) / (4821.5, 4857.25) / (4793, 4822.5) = -0.012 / 9.76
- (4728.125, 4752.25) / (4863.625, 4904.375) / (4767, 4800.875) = 0.213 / 10.9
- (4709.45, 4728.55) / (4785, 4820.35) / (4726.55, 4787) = 0.065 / 10.5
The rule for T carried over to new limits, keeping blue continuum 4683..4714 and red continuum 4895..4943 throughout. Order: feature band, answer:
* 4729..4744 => 0.02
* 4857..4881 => 0.21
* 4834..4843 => 0.18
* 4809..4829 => 0.22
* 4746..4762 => -0.01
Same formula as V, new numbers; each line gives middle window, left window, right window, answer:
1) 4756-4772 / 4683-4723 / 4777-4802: 1.20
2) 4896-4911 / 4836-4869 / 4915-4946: -0.09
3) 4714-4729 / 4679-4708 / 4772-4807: -0.89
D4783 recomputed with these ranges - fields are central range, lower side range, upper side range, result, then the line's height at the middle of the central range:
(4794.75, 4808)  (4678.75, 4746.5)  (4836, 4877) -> -0.01 mag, 10.1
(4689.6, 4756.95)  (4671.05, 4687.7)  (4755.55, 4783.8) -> -0.18 mag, 9.46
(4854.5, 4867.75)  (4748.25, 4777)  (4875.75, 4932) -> 0.12 mag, 10.8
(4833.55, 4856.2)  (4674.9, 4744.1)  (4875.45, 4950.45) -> 0.19 mag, 11.5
